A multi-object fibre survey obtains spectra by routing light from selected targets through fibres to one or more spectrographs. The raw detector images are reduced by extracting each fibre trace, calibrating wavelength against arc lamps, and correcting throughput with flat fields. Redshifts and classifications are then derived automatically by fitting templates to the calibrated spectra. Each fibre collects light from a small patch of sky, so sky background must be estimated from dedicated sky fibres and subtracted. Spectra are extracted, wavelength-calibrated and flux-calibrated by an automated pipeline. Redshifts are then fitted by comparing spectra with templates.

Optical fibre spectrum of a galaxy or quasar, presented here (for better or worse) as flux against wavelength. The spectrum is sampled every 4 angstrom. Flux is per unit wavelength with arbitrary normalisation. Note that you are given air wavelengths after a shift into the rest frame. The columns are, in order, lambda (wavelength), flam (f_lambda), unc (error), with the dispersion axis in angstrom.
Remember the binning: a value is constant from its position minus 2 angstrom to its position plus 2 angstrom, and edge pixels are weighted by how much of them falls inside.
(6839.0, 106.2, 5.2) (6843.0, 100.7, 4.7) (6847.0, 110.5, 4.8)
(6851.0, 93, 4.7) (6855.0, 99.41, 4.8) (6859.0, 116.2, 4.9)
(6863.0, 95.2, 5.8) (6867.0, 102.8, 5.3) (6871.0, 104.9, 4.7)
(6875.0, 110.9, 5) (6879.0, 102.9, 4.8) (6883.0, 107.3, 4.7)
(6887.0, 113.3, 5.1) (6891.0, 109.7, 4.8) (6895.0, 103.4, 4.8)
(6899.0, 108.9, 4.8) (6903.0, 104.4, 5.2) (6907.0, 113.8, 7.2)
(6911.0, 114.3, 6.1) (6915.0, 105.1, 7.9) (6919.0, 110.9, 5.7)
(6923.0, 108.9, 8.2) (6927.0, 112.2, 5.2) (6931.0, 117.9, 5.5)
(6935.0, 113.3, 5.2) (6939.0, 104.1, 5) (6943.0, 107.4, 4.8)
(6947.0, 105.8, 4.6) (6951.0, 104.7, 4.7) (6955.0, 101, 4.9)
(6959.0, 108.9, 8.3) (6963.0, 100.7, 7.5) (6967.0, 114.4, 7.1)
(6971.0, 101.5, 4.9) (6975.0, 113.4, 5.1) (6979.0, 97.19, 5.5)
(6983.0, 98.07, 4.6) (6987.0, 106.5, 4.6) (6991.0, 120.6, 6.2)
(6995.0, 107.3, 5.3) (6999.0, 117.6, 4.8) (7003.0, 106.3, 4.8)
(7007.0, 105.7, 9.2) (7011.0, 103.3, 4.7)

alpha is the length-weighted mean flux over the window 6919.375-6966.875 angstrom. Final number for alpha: 108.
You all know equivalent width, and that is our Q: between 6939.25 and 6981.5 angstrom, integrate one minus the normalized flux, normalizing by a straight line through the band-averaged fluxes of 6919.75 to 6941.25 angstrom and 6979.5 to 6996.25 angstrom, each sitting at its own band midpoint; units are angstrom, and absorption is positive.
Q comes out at 1.5 angstrom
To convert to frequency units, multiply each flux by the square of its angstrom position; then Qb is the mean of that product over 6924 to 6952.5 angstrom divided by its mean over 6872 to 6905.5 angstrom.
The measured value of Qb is 1.0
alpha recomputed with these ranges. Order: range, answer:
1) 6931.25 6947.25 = 109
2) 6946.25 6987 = 105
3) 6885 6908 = 109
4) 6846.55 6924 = 107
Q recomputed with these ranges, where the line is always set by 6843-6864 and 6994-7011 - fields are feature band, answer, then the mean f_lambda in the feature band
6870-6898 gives -0.9 angstrom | 108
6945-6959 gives 0.3 angstrom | 105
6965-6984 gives 0.4 angstrom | 105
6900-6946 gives -1.9 angstrom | 110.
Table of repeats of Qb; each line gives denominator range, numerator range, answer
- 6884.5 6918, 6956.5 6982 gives 0.99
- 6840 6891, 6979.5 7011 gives 1.07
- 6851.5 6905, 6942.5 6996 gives 1.03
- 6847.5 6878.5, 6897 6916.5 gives 1.07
